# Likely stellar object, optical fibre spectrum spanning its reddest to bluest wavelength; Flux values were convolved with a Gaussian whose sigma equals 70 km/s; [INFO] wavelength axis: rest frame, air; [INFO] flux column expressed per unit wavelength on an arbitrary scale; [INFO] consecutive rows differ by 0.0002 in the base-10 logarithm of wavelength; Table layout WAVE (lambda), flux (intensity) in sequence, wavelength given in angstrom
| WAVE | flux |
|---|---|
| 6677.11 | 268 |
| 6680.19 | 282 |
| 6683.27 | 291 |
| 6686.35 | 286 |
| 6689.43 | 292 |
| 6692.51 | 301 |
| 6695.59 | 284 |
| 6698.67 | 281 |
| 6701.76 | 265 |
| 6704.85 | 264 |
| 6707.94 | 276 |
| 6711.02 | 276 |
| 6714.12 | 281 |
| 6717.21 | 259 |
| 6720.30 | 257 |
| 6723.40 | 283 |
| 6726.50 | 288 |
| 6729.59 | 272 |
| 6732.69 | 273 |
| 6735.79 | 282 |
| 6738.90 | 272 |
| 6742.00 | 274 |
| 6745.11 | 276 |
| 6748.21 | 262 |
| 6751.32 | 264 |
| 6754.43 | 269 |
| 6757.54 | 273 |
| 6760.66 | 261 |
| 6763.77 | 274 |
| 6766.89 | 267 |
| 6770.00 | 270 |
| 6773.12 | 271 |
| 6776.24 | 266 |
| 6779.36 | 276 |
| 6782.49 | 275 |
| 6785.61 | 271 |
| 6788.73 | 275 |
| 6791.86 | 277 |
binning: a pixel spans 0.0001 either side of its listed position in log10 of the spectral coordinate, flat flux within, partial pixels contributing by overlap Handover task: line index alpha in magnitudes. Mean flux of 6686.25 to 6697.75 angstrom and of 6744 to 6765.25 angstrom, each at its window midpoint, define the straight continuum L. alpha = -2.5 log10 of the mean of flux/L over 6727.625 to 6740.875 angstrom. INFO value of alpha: 0.002 mag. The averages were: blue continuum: 291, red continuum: 268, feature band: 275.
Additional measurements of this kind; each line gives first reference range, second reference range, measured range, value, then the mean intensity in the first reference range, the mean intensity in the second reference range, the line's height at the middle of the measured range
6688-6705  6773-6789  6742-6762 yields 0.03 mag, 283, 272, 276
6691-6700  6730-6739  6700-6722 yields 0.06 mag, 289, 276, 284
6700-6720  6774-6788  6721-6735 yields -0.03 mag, 269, 272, 270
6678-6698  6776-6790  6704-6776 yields 0.03 mag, 288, 273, 280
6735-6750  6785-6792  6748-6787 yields 0.02 mag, 273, 274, 274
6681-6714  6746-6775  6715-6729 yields 0.02 mag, 282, 268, 276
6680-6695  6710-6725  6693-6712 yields 0.02 mag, 291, 271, 281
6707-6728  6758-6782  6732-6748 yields -0.01 mag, 274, 270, 272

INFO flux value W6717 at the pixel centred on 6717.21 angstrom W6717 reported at 259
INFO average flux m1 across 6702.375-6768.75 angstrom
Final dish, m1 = 271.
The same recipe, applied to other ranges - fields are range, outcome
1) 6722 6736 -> 279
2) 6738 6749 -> 272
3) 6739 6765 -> 269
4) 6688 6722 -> 276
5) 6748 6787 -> 269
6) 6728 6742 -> 275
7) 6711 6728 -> 274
